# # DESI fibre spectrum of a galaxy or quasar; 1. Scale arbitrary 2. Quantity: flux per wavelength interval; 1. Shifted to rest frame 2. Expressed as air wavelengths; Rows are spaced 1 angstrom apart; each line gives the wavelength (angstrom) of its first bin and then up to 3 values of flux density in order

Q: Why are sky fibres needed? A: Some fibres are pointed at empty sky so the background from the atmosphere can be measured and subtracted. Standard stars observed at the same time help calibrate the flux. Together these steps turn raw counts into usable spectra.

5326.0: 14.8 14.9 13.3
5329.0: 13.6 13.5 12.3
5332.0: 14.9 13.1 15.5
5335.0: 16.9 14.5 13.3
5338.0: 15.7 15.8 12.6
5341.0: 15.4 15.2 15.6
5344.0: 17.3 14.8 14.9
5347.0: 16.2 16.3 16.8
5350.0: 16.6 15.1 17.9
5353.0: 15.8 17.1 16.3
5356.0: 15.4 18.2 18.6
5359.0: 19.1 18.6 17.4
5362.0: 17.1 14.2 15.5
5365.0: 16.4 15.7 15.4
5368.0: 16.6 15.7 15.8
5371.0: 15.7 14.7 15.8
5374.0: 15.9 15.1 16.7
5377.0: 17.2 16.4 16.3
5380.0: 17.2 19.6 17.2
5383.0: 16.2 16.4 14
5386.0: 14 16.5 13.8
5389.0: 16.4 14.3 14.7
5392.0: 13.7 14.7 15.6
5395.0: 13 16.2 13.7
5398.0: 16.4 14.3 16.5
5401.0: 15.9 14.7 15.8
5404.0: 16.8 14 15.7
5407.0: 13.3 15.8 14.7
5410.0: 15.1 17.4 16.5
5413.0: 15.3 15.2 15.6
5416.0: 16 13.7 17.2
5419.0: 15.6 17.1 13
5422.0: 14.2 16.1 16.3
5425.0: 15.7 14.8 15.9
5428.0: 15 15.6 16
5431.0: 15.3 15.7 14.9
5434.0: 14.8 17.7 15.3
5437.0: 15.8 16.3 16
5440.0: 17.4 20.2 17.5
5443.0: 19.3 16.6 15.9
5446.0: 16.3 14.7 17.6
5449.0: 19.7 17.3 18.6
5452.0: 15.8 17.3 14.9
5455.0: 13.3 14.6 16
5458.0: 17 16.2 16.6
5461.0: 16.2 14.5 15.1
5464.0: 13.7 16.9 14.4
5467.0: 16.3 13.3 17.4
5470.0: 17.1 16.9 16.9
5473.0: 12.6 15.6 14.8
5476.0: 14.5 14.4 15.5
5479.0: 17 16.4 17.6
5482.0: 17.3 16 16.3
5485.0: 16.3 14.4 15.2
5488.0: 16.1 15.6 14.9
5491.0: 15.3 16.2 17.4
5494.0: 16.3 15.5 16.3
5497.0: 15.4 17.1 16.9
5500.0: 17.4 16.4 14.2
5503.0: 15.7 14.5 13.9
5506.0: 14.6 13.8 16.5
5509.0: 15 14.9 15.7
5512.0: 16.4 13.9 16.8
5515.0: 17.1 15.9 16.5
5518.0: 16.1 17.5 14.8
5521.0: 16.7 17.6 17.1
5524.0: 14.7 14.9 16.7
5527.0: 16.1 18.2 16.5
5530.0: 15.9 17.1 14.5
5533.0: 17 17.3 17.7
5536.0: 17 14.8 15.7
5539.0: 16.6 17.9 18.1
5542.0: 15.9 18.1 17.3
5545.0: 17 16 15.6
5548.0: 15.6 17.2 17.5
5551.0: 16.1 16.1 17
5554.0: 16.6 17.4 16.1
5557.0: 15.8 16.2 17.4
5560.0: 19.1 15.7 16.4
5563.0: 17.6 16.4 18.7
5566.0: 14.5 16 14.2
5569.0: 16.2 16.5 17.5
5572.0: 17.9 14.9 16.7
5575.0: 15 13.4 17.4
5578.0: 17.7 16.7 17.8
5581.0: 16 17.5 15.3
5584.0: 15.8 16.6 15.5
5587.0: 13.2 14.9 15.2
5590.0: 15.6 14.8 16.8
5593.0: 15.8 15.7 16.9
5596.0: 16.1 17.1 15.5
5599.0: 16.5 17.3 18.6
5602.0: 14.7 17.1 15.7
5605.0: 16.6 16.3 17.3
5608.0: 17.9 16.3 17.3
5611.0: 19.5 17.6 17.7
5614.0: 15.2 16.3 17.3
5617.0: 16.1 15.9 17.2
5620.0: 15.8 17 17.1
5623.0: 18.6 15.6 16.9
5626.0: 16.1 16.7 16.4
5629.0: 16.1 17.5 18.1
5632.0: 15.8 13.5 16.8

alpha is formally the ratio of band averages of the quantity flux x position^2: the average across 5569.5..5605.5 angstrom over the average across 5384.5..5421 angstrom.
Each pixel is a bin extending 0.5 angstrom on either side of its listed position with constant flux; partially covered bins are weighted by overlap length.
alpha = 1.14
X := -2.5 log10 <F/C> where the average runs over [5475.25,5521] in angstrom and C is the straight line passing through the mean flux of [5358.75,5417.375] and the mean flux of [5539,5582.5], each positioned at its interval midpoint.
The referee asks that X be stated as 0.03 mag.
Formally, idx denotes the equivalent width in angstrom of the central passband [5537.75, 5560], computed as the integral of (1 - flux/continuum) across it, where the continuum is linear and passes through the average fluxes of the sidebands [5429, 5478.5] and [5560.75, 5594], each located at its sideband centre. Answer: -1.0 angstrom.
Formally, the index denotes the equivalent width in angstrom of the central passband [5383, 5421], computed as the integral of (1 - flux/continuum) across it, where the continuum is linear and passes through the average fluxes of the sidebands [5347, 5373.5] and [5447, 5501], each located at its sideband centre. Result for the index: 2.4 angstrom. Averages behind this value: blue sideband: 16.4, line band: 15.3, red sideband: 16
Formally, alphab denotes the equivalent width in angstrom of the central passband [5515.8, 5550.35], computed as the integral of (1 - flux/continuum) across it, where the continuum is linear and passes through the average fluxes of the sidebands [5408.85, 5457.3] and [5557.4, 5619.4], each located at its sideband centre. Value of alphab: -0.5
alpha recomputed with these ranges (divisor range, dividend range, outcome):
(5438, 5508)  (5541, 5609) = 1.06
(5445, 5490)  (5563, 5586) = 1.07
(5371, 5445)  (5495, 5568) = 1.08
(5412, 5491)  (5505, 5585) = 1.06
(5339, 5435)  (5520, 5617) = 1.12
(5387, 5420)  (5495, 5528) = 1.08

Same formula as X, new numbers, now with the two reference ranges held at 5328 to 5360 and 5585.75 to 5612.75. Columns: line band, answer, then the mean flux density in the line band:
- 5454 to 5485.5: 0.02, 15.7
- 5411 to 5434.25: 0.02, 15.5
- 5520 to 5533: -0.01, 16.3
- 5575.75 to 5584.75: -0.01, 16.5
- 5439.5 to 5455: -0.08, 17.1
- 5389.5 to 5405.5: 0.05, 15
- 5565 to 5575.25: 0.01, 16.1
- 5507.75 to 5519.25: 0.01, 16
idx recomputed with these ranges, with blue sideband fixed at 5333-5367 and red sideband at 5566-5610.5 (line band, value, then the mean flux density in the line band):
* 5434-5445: -0.6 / 17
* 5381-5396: 0.8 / 15.2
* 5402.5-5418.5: 0.6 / 15.5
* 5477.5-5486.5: -0.1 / 16.3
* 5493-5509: 0.5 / 15.7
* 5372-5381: -0.2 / 16.4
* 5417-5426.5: 0.4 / 15.5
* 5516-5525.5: 0.0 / 16.2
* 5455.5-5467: 0.4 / 15.6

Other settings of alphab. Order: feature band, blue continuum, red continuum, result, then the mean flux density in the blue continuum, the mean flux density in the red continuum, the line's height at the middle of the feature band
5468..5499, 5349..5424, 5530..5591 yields 0.4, 15.8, 16.4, 16.1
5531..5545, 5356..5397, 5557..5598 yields -0.5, 16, 16.2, 16.2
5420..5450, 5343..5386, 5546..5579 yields 0.3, 16.4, 16.4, 16.4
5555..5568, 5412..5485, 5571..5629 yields -0.2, 16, 16.4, 16.3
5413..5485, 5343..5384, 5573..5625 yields 2.0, 16.5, 16.4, 16.4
